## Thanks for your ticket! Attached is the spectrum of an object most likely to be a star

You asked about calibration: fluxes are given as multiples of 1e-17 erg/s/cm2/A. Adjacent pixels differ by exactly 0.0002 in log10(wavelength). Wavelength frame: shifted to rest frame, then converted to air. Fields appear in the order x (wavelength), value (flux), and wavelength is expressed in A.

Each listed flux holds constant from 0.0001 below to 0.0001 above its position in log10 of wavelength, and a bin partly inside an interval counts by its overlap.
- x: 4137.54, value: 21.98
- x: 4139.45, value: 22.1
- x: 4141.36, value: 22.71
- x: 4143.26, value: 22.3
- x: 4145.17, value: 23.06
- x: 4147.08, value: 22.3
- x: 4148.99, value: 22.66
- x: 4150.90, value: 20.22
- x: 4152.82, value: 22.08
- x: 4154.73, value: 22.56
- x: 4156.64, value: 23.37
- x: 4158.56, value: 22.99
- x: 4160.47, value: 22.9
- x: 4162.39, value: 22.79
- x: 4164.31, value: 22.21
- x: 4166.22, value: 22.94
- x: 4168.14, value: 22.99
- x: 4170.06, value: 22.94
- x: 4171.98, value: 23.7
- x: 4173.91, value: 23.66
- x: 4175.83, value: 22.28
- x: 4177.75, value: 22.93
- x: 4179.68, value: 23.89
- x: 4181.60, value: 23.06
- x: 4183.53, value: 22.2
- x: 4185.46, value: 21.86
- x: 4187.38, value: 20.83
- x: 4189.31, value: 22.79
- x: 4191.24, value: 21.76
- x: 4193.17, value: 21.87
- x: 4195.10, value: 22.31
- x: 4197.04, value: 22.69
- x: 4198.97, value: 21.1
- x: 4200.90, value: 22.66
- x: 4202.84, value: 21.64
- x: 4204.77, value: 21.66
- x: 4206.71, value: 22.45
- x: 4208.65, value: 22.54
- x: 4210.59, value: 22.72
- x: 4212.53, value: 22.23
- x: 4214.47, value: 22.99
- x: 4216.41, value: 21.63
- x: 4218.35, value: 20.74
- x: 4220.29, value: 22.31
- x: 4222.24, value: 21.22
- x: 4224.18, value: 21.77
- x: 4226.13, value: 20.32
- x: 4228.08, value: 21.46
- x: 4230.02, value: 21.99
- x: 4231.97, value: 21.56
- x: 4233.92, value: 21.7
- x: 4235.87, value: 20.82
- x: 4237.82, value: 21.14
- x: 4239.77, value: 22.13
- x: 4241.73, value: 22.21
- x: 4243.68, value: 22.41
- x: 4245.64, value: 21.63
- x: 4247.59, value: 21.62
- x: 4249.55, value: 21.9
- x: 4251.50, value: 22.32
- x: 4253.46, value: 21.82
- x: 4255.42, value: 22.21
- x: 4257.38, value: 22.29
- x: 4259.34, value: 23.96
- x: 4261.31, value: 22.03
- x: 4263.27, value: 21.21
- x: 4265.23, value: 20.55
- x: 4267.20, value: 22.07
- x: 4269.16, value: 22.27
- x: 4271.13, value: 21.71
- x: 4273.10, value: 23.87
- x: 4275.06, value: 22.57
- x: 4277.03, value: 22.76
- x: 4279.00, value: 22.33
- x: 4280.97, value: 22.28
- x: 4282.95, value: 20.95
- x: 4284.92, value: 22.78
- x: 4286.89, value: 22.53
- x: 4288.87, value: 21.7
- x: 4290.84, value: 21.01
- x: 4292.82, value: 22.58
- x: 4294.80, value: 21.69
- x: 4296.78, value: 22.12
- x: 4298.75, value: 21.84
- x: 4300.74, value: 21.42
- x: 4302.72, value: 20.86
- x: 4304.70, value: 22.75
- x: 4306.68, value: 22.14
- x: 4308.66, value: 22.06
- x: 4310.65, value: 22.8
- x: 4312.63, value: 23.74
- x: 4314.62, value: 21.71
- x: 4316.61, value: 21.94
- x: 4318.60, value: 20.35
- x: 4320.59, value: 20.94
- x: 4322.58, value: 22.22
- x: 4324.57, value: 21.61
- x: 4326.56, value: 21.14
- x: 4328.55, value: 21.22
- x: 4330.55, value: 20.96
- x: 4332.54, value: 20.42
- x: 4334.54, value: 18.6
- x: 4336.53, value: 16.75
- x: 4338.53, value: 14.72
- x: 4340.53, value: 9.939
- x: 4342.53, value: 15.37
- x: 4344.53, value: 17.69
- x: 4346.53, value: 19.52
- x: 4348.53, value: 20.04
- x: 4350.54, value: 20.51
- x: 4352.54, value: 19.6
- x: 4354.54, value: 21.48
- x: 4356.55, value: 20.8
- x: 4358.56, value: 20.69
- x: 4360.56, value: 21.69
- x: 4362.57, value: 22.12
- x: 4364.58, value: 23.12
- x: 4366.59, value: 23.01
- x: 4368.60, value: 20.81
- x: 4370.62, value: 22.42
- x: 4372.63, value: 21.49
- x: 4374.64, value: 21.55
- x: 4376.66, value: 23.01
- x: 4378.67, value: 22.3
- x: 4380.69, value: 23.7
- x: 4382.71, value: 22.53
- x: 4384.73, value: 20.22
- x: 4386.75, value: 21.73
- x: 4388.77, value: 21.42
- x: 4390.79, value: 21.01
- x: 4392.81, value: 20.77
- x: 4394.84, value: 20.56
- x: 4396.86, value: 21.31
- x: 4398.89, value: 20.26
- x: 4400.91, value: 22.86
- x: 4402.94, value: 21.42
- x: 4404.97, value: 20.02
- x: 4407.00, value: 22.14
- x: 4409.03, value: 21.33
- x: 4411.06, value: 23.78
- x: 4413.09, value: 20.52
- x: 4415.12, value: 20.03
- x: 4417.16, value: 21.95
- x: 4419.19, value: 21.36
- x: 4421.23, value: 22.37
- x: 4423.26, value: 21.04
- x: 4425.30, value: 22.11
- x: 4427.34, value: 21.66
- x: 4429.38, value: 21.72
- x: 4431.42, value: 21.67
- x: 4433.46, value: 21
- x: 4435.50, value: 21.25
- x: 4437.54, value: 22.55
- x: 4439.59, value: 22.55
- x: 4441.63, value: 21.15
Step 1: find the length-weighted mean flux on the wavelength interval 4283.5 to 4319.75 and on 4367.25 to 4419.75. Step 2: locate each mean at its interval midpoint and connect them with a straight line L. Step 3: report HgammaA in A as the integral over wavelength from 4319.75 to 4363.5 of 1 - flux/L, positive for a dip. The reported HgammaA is 4.7 A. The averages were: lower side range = 22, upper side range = 21.6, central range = 19.4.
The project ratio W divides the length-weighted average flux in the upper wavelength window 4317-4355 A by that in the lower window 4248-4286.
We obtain 0.9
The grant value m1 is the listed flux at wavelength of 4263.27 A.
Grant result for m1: 21.21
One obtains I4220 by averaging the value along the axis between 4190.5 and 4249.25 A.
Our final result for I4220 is 21.8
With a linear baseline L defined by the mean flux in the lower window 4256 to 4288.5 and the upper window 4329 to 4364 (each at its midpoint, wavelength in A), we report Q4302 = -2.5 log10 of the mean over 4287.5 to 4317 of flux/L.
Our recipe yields -0.06 mag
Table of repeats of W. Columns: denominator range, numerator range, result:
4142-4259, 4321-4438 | 0.94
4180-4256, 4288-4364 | 0.94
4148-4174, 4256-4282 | 0.98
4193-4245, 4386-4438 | 0.98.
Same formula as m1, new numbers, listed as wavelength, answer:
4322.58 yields 22.22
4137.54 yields 21.98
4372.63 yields 21.49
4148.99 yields 22.66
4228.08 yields 21.46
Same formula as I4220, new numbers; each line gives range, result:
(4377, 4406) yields 21.5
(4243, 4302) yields 22.1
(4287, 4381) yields 20.8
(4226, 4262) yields 21.9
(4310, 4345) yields 19.6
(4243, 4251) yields 21.9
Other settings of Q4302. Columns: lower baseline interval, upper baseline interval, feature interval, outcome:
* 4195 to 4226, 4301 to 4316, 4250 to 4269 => 0.00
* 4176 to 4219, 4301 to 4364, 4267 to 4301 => -0.06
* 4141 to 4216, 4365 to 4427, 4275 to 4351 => 0.06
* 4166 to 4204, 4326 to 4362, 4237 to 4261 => -0.05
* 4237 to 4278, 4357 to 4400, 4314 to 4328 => 0.02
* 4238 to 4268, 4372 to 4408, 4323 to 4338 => 0.09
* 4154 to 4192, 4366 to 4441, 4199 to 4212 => 0.02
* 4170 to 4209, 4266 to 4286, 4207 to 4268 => 0.03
